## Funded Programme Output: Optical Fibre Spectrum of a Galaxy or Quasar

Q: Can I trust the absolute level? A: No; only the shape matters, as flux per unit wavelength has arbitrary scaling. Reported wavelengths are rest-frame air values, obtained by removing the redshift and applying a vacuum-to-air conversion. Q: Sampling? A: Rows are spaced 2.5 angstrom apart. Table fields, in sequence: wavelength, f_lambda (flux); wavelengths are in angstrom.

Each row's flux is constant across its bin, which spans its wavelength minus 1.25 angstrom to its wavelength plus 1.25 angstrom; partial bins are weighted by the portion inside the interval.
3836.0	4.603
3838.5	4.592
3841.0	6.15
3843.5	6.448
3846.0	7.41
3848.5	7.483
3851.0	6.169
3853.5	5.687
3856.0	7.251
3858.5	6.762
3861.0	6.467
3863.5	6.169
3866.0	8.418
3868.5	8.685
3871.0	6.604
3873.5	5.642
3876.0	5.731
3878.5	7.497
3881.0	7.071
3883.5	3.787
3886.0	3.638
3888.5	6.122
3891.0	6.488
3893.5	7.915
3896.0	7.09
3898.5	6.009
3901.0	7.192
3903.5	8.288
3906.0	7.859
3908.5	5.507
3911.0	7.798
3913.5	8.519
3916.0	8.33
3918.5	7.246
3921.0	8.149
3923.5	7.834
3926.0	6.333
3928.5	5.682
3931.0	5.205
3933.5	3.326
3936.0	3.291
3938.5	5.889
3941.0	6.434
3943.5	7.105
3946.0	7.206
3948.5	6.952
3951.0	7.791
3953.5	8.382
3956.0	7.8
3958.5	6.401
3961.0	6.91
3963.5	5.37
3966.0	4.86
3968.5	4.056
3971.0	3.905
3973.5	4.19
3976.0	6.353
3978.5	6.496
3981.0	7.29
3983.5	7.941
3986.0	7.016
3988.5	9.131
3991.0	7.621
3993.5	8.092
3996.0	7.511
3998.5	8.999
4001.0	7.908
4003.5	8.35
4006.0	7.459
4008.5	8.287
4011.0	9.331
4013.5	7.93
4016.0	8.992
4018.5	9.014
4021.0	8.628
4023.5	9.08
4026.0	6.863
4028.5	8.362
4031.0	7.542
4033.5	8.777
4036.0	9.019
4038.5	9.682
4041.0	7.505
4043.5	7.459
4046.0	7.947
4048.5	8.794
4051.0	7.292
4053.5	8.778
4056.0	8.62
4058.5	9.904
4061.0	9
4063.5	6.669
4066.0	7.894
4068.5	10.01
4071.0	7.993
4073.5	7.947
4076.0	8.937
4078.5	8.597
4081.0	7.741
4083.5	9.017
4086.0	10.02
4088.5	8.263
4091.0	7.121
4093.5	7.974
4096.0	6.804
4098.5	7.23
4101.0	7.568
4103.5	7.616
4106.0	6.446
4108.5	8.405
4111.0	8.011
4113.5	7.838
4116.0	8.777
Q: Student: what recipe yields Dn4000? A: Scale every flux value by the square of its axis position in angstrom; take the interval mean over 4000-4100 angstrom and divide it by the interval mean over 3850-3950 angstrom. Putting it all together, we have 1.36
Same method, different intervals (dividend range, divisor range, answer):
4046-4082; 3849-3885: 1.42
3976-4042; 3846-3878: 1.29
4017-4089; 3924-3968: 1.45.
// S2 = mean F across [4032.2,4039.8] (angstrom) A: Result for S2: 9.14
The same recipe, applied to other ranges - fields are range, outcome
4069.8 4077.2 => 8.29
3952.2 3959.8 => 7.53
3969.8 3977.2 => 4.81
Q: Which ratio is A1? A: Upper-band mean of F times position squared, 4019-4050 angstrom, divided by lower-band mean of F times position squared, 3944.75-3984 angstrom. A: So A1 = 1.36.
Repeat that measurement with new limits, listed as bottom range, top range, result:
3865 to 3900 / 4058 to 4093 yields 1.44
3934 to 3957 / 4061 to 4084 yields 1.34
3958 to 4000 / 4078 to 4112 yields 1.26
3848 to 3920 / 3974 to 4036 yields 1.25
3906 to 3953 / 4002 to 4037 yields 1.32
